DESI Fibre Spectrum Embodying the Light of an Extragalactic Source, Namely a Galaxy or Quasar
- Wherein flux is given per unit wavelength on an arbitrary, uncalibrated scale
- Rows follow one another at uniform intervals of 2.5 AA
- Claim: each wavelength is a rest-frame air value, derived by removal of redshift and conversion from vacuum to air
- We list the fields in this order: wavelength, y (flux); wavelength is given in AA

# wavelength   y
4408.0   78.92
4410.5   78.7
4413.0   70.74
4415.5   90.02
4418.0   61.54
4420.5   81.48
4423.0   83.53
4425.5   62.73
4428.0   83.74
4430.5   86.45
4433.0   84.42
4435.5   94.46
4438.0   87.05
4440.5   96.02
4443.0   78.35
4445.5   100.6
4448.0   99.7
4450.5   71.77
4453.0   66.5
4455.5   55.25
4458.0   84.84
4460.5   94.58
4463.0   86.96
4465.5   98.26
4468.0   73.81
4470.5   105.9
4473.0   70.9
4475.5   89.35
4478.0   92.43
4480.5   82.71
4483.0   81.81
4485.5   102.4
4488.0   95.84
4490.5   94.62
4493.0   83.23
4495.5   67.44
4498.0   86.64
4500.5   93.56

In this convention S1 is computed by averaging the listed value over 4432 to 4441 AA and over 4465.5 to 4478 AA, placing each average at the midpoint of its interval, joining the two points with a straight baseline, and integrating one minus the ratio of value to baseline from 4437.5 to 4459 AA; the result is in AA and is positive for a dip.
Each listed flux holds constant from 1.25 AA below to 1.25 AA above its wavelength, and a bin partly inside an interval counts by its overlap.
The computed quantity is 1.7 AA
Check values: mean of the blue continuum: 90.2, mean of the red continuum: 87.1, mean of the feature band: 82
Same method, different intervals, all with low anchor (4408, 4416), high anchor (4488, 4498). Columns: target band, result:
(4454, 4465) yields 0.08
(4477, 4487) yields -0.78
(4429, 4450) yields -2.49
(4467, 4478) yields -0.44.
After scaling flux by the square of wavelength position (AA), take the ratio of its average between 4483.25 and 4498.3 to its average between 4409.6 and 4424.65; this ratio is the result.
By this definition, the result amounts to 1.18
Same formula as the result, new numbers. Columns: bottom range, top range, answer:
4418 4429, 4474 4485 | 1.18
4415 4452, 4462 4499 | 1.06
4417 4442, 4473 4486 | 1.08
